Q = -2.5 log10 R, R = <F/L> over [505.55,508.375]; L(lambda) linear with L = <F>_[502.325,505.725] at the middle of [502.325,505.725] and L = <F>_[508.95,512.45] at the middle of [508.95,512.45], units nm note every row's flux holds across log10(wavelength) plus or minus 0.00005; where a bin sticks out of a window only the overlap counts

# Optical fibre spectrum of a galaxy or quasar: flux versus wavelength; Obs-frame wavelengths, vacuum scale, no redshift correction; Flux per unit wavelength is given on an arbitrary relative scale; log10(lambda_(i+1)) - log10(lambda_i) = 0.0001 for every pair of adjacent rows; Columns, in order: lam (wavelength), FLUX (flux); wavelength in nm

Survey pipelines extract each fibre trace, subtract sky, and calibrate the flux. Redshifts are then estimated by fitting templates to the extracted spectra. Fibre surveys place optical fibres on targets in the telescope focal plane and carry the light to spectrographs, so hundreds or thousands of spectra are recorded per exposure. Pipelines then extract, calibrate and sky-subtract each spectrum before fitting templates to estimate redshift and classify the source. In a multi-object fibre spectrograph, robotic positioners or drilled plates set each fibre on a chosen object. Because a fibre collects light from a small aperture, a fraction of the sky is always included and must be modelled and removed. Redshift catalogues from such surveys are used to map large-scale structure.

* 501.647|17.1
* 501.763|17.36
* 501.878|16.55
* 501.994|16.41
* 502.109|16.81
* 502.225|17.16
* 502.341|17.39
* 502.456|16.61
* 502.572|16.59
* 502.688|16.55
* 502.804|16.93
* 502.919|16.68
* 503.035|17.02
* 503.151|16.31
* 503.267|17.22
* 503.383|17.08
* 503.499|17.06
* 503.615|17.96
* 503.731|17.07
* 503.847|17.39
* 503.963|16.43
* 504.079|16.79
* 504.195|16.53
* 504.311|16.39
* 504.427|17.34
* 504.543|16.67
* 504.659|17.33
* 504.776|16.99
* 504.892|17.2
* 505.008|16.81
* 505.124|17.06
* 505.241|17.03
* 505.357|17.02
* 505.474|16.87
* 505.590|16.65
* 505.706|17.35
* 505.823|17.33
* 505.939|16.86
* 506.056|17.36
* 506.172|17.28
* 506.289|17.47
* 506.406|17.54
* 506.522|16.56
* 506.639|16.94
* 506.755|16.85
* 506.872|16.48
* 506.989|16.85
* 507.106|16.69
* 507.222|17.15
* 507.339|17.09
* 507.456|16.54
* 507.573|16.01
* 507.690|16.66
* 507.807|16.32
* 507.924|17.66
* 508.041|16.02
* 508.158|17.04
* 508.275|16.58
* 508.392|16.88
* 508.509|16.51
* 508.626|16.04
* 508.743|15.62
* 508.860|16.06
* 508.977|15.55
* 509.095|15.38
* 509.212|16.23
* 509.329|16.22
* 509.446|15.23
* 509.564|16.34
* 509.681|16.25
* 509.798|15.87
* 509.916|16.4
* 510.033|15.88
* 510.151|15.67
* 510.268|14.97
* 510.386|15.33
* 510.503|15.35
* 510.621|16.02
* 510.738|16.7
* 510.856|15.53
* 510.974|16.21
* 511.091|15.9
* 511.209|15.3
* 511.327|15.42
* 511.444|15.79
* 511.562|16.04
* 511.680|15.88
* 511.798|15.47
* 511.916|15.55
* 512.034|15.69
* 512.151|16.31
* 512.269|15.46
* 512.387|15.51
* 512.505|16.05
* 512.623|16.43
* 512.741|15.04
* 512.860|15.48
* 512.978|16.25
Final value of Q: -0.03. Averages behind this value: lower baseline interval 16.9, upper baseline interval 15.8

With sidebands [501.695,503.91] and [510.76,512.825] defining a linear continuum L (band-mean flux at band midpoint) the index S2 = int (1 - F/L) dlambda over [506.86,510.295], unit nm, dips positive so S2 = -0.02 nm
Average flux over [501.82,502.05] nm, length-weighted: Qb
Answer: 16.5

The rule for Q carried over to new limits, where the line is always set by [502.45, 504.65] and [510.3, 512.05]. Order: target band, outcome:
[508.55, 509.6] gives 0.01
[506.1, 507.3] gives -0.04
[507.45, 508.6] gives -0.03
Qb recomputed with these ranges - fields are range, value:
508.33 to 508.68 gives 16.5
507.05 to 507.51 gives 16.9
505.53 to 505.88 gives 17.1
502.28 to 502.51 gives 17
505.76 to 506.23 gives 17.2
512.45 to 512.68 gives 16.2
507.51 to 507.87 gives 16.3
